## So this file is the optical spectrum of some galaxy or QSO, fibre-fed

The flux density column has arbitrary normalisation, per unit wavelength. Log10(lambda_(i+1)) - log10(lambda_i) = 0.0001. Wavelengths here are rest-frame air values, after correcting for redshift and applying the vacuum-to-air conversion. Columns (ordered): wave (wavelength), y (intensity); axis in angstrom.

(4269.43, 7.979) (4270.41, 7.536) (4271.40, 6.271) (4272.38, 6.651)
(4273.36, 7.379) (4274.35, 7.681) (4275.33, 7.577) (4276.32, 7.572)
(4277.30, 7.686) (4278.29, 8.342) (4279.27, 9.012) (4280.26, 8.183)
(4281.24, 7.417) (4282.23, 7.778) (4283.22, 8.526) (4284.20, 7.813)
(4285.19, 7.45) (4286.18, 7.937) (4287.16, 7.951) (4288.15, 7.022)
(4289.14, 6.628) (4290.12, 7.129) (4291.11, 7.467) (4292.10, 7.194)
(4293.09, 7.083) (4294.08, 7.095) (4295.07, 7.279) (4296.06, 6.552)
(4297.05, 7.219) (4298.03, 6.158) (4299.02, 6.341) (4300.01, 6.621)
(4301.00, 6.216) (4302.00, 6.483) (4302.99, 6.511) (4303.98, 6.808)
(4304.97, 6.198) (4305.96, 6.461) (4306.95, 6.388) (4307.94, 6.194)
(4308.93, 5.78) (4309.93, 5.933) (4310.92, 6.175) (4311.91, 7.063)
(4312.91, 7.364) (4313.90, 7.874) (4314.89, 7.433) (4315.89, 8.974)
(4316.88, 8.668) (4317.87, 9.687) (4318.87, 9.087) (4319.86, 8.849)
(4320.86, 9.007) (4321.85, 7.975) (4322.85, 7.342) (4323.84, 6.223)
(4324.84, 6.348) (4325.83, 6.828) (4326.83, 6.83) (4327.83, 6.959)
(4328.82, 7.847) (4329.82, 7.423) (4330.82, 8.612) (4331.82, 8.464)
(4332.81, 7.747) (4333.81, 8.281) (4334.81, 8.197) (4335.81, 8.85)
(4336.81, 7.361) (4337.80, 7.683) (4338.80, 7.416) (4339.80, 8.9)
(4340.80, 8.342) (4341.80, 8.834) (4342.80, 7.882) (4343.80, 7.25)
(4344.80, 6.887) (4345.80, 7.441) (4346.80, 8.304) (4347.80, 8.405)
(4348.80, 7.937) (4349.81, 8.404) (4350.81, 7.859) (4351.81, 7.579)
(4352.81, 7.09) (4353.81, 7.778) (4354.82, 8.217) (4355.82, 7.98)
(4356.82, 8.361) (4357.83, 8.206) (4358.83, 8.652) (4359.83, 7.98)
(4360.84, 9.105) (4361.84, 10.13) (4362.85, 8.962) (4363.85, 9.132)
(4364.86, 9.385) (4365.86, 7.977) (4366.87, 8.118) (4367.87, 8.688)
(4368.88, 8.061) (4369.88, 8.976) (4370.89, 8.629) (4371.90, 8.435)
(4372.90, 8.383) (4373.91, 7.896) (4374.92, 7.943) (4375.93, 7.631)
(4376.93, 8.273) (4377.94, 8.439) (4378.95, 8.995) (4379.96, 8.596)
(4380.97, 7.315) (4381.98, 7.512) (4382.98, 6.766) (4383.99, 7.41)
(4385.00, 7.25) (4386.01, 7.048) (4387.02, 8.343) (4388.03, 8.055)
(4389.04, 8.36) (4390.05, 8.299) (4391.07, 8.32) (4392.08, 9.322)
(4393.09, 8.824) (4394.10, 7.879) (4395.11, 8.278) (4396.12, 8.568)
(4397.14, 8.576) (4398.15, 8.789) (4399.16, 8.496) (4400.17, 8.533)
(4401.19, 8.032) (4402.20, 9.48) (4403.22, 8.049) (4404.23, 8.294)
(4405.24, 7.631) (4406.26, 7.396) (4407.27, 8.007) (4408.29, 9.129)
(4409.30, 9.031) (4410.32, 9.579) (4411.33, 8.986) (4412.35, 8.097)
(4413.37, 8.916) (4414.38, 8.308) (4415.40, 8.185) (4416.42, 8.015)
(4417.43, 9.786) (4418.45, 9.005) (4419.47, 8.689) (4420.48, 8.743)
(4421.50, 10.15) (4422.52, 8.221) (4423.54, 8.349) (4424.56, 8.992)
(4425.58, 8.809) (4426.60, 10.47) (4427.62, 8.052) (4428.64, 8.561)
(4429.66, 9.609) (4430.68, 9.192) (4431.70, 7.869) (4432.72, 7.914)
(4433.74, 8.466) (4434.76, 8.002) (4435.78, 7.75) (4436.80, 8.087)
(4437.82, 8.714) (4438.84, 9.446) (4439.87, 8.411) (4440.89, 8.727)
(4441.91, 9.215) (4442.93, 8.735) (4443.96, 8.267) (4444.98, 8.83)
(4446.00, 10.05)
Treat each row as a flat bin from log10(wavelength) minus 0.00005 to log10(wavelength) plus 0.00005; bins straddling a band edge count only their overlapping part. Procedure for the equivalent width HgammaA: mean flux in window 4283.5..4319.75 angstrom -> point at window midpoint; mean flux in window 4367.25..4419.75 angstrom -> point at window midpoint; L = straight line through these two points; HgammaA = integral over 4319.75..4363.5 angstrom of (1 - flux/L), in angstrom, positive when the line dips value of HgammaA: -1.7 angstrom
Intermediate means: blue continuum 7.15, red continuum 8.34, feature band 7.97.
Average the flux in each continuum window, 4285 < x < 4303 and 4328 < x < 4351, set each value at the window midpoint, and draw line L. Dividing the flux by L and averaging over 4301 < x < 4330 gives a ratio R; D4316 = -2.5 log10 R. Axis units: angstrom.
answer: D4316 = 0.03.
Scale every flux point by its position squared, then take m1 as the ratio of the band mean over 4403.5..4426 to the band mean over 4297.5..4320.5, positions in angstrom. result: 1.3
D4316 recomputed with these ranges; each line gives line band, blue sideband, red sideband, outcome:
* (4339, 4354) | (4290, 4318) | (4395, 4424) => -0.04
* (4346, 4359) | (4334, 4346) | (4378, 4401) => 0.00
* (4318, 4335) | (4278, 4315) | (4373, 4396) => -0.06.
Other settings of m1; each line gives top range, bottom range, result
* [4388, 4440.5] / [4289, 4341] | 1.22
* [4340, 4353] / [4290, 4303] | 1.19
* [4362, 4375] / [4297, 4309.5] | 1.38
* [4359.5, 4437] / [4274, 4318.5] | 1.22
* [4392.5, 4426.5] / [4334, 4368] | 1.08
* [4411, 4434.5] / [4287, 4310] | 1.38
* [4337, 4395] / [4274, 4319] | 1.16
